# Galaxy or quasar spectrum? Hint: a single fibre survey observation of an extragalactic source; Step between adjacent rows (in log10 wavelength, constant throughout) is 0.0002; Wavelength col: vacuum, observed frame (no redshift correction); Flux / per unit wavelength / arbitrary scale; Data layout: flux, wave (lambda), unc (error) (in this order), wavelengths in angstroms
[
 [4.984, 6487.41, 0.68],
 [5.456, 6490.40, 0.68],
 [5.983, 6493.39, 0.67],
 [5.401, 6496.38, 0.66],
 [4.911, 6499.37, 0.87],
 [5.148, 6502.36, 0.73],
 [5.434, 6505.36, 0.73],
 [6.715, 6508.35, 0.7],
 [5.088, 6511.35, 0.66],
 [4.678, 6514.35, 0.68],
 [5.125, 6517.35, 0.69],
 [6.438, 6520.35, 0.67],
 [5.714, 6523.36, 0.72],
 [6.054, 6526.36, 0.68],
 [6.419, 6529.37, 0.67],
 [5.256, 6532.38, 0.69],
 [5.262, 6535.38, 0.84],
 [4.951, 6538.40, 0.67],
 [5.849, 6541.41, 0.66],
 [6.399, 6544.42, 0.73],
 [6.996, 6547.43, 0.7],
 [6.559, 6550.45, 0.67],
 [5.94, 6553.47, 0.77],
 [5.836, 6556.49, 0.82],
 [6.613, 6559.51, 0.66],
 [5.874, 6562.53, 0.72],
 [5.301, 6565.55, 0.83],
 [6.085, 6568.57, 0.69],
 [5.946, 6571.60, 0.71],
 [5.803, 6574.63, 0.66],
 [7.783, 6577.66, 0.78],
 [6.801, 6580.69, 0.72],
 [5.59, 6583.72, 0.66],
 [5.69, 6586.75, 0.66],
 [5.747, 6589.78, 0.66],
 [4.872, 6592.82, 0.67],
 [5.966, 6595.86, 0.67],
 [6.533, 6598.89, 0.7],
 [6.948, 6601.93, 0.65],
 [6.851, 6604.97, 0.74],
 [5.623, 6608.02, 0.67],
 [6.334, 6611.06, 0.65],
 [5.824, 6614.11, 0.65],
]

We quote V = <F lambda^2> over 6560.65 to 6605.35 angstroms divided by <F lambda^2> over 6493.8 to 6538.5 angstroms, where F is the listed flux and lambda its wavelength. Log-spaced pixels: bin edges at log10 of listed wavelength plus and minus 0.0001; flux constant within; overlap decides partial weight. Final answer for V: 1.13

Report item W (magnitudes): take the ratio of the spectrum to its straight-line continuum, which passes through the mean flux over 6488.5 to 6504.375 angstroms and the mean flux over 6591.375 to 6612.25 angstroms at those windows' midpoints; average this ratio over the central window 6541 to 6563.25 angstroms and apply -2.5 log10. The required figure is -0.09 mag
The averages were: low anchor 5.37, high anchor 6.16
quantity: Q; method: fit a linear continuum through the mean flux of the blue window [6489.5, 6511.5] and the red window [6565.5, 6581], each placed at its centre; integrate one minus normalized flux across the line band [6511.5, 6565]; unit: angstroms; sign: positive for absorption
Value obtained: 1.0 angstroms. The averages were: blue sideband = 5.55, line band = 5.85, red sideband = 6.34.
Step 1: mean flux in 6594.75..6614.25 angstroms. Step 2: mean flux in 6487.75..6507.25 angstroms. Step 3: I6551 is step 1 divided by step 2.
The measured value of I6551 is 1.2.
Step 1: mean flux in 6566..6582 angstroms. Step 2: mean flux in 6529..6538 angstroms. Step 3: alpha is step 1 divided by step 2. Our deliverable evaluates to 1.17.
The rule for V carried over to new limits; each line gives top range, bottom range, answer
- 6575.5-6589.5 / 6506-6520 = 1.19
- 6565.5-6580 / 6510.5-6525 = 1.18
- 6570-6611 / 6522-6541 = 1.12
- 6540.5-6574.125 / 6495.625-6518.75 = 1.17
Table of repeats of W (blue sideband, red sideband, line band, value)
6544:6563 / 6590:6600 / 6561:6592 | 0.00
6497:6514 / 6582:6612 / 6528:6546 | -0.01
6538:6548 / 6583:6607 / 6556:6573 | 0.02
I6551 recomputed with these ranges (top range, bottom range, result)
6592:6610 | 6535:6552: 1.02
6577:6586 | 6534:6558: 1.09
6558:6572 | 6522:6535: 1.03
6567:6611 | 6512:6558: 1.06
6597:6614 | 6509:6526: 1.16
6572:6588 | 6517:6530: 1.05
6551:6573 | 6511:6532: 1.06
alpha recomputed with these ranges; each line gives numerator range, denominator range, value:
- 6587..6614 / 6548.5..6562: 0.97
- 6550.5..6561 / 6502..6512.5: 1.09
